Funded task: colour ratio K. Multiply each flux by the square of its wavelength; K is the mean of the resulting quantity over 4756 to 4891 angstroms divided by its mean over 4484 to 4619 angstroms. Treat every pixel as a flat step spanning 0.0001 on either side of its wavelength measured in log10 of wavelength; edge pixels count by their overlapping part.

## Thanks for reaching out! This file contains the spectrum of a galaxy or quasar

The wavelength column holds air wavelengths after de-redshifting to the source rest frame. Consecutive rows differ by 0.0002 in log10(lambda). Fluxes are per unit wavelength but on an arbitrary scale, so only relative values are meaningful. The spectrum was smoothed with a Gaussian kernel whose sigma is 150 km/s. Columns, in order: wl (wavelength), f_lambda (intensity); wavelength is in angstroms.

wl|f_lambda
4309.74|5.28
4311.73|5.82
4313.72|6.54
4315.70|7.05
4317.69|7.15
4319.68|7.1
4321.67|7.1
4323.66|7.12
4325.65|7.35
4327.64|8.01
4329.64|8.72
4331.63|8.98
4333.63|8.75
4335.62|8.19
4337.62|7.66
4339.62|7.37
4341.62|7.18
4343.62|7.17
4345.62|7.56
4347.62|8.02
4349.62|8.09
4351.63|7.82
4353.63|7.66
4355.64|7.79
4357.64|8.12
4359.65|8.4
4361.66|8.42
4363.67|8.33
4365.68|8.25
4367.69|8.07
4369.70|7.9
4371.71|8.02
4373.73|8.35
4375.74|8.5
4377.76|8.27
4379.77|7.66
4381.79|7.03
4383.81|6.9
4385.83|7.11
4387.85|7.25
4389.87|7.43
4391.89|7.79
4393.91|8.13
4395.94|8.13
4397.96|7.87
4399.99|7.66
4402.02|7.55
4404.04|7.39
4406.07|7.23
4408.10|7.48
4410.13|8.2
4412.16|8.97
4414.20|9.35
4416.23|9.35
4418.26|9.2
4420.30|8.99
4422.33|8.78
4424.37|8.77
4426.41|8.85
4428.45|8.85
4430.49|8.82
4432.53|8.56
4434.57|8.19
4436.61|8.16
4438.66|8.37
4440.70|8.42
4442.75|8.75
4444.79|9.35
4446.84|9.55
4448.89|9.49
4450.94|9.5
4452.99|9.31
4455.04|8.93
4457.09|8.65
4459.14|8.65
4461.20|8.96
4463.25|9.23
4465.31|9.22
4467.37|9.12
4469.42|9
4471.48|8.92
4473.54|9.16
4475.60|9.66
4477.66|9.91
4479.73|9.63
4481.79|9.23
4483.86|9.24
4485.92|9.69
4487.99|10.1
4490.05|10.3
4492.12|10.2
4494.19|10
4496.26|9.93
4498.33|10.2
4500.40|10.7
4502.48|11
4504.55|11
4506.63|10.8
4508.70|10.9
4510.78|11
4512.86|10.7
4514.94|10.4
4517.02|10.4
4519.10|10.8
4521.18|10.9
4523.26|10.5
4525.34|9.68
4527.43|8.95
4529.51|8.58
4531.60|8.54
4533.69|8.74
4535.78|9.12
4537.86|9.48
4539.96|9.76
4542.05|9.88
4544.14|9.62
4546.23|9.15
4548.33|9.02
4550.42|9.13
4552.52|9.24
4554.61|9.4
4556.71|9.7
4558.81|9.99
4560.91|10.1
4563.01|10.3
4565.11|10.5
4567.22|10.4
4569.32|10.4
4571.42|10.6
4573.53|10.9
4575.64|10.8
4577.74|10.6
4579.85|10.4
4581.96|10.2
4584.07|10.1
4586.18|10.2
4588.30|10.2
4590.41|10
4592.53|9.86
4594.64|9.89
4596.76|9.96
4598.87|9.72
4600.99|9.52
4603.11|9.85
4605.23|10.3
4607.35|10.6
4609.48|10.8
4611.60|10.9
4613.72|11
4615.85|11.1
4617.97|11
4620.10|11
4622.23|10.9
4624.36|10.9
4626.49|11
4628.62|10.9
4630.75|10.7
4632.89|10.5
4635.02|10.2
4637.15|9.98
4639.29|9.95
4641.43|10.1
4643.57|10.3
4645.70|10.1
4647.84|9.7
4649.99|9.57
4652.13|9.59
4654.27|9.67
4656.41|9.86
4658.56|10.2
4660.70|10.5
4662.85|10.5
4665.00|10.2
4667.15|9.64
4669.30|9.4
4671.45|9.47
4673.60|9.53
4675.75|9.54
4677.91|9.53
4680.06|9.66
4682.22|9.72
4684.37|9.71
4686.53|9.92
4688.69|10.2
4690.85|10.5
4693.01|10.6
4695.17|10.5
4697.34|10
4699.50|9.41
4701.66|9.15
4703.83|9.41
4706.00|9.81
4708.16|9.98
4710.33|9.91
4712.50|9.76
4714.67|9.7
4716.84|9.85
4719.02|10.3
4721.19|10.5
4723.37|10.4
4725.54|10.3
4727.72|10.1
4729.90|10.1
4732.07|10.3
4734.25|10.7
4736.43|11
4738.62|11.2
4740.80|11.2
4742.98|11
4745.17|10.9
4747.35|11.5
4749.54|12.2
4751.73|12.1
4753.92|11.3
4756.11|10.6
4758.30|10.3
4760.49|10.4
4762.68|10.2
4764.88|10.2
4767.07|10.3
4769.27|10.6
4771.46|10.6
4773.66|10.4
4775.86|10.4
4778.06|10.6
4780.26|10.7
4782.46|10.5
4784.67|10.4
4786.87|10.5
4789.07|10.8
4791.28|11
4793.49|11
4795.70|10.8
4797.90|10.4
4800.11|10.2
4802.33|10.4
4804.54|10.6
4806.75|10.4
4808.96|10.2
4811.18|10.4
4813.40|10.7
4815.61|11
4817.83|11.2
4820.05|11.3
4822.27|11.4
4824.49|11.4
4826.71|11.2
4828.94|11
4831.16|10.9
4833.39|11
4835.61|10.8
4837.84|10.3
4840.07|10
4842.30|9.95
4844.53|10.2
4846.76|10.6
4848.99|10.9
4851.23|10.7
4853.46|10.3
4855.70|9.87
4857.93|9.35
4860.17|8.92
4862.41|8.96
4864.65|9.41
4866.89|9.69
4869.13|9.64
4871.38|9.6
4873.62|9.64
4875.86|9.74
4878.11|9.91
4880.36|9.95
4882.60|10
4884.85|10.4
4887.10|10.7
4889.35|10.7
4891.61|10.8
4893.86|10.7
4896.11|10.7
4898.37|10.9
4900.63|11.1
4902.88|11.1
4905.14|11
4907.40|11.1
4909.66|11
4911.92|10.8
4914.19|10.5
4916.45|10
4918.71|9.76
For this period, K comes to 1.2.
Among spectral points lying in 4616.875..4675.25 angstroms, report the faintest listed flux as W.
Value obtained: 9.4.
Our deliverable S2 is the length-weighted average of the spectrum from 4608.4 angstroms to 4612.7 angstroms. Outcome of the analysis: 10.9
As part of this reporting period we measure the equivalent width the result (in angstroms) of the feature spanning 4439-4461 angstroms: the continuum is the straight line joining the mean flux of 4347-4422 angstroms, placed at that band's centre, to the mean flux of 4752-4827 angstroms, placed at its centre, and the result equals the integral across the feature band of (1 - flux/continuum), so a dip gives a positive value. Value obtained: -1.5 angstroms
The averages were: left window 8.03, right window 10.7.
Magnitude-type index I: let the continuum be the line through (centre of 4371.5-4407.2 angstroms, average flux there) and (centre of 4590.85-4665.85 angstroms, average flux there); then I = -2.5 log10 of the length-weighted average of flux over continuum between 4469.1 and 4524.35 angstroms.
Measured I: -0.15 mag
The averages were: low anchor 7.67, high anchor 10.3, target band 10.2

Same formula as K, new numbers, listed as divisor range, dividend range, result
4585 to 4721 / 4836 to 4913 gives 1.12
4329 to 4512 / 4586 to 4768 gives 1.32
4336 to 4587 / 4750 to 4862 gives 1.35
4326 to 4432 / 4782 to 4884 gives 1.56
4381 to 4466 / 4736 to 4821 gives 1.49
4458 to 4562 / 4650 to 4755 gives 1.14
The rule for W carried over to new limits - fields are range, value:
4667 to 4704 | 9.15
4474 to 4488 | 9.23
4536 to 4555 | 9.02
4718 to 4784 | 10.1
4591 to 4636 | 9.52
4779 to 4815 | 10.2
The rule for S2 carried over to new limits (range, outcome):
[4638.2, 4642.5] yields 10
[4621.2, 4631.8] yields 10.9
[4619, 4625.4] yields 10.9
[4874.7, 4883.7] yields 9.9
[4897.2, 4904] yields 11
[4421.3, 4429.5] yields 8.81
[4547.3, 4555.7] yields 9.21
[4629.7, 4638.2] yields 10.3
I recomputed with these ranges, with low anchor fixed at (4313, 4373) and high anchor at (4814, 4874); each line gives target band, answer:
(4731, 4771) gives -0.11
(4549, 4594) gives -0.13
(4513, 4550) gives -0.10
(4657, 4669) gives -0.08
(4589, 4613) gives -0.12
